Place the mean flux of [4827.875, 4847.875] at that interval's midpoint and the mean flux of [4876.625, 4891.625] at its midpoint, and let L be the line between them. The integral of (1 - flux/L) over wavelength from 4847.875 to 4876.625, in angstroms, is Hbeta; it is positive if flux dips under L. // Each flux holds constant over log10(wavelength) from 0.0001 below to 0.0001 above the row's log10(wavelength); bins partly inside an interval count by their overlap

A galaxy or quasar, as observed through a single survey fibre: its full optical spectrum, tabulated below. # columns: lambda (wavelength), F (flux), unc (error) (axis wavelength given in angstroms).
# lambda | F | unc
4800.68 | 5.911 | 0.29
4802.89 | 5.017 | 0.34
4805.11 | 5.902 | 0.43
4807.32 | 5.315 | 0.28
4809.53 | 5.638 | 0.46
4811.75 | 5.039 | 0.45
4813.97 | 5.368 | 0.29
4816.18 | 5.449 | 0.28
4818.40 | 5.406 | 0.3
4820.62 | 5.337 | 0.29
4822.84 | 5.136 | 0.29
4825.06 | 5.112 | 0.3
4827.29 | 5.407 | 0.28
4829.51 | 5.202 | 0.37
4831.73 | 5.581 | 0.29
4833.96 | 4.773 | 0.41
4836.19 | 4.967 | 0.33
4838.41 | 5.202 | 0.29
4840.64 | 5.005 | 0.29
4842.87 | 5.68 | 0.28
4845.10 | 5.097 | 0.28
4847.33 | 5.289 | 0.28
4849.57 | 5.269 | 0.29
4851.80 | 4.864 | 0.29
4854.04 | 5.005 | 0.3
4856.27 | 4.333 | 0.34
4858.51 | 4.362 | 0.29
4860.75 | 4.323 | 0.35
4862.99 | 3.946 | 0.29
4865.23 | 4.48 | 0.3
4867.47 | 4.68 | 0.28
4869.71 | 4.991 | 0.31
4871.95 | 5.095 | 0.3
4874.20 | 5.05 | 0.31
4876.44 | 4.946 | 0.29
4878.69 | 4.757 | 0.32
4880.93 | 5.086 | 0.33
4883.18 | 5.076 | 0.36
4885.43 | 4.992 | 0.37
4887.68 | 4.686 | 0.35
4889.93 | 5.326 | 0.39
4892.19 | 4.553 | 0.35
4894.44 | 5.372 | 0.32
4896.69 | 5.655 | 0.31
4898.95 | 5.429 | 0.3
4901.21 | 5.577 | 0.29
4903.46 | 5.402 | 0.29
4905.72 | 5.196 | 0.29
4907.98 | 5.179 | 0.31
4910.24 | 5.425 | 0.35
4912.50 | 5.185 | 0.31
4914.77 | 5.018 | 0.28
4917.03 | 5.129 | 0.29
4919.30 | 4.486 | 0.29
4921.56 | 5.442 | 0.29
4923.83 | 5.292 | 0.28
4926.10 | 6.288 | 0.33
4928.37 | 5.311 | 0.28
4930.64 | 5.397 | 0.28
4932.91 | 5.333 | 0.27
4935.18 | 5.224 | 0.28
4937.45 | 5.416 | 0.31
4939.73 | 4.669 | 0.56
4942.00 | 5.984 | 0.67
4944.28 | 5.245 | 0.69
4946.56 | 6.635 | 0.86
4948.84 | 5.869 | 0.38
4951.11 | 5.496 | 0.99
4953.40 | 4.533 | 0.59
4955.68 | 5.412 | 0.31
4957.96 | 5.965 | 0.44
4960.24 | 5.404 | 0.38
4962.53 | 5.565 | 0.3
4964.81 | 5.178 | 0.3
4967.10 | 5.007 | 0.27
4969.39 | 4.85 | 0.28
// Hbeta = 2.0 angstroms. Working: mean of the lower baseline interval 5.2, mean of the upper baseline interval 4.97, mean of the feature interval 4.72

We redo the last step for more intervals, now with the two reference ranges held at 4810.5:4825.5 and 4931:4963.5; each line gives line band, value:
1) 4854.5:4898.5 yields 4.33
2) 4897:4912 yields 0.10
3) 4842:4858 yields 0.85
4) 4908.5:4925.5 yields 0.80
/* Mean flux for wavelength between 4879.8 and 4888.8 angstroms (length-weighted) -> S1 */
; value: 4.96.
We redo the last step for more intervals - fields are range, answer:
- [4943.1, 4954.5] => 5.56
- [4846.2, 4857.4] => 4.95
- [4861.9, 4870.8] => 4.53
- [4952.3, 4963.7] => 5.38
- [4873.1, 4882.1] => 4.96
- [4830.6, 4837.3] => 5.11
